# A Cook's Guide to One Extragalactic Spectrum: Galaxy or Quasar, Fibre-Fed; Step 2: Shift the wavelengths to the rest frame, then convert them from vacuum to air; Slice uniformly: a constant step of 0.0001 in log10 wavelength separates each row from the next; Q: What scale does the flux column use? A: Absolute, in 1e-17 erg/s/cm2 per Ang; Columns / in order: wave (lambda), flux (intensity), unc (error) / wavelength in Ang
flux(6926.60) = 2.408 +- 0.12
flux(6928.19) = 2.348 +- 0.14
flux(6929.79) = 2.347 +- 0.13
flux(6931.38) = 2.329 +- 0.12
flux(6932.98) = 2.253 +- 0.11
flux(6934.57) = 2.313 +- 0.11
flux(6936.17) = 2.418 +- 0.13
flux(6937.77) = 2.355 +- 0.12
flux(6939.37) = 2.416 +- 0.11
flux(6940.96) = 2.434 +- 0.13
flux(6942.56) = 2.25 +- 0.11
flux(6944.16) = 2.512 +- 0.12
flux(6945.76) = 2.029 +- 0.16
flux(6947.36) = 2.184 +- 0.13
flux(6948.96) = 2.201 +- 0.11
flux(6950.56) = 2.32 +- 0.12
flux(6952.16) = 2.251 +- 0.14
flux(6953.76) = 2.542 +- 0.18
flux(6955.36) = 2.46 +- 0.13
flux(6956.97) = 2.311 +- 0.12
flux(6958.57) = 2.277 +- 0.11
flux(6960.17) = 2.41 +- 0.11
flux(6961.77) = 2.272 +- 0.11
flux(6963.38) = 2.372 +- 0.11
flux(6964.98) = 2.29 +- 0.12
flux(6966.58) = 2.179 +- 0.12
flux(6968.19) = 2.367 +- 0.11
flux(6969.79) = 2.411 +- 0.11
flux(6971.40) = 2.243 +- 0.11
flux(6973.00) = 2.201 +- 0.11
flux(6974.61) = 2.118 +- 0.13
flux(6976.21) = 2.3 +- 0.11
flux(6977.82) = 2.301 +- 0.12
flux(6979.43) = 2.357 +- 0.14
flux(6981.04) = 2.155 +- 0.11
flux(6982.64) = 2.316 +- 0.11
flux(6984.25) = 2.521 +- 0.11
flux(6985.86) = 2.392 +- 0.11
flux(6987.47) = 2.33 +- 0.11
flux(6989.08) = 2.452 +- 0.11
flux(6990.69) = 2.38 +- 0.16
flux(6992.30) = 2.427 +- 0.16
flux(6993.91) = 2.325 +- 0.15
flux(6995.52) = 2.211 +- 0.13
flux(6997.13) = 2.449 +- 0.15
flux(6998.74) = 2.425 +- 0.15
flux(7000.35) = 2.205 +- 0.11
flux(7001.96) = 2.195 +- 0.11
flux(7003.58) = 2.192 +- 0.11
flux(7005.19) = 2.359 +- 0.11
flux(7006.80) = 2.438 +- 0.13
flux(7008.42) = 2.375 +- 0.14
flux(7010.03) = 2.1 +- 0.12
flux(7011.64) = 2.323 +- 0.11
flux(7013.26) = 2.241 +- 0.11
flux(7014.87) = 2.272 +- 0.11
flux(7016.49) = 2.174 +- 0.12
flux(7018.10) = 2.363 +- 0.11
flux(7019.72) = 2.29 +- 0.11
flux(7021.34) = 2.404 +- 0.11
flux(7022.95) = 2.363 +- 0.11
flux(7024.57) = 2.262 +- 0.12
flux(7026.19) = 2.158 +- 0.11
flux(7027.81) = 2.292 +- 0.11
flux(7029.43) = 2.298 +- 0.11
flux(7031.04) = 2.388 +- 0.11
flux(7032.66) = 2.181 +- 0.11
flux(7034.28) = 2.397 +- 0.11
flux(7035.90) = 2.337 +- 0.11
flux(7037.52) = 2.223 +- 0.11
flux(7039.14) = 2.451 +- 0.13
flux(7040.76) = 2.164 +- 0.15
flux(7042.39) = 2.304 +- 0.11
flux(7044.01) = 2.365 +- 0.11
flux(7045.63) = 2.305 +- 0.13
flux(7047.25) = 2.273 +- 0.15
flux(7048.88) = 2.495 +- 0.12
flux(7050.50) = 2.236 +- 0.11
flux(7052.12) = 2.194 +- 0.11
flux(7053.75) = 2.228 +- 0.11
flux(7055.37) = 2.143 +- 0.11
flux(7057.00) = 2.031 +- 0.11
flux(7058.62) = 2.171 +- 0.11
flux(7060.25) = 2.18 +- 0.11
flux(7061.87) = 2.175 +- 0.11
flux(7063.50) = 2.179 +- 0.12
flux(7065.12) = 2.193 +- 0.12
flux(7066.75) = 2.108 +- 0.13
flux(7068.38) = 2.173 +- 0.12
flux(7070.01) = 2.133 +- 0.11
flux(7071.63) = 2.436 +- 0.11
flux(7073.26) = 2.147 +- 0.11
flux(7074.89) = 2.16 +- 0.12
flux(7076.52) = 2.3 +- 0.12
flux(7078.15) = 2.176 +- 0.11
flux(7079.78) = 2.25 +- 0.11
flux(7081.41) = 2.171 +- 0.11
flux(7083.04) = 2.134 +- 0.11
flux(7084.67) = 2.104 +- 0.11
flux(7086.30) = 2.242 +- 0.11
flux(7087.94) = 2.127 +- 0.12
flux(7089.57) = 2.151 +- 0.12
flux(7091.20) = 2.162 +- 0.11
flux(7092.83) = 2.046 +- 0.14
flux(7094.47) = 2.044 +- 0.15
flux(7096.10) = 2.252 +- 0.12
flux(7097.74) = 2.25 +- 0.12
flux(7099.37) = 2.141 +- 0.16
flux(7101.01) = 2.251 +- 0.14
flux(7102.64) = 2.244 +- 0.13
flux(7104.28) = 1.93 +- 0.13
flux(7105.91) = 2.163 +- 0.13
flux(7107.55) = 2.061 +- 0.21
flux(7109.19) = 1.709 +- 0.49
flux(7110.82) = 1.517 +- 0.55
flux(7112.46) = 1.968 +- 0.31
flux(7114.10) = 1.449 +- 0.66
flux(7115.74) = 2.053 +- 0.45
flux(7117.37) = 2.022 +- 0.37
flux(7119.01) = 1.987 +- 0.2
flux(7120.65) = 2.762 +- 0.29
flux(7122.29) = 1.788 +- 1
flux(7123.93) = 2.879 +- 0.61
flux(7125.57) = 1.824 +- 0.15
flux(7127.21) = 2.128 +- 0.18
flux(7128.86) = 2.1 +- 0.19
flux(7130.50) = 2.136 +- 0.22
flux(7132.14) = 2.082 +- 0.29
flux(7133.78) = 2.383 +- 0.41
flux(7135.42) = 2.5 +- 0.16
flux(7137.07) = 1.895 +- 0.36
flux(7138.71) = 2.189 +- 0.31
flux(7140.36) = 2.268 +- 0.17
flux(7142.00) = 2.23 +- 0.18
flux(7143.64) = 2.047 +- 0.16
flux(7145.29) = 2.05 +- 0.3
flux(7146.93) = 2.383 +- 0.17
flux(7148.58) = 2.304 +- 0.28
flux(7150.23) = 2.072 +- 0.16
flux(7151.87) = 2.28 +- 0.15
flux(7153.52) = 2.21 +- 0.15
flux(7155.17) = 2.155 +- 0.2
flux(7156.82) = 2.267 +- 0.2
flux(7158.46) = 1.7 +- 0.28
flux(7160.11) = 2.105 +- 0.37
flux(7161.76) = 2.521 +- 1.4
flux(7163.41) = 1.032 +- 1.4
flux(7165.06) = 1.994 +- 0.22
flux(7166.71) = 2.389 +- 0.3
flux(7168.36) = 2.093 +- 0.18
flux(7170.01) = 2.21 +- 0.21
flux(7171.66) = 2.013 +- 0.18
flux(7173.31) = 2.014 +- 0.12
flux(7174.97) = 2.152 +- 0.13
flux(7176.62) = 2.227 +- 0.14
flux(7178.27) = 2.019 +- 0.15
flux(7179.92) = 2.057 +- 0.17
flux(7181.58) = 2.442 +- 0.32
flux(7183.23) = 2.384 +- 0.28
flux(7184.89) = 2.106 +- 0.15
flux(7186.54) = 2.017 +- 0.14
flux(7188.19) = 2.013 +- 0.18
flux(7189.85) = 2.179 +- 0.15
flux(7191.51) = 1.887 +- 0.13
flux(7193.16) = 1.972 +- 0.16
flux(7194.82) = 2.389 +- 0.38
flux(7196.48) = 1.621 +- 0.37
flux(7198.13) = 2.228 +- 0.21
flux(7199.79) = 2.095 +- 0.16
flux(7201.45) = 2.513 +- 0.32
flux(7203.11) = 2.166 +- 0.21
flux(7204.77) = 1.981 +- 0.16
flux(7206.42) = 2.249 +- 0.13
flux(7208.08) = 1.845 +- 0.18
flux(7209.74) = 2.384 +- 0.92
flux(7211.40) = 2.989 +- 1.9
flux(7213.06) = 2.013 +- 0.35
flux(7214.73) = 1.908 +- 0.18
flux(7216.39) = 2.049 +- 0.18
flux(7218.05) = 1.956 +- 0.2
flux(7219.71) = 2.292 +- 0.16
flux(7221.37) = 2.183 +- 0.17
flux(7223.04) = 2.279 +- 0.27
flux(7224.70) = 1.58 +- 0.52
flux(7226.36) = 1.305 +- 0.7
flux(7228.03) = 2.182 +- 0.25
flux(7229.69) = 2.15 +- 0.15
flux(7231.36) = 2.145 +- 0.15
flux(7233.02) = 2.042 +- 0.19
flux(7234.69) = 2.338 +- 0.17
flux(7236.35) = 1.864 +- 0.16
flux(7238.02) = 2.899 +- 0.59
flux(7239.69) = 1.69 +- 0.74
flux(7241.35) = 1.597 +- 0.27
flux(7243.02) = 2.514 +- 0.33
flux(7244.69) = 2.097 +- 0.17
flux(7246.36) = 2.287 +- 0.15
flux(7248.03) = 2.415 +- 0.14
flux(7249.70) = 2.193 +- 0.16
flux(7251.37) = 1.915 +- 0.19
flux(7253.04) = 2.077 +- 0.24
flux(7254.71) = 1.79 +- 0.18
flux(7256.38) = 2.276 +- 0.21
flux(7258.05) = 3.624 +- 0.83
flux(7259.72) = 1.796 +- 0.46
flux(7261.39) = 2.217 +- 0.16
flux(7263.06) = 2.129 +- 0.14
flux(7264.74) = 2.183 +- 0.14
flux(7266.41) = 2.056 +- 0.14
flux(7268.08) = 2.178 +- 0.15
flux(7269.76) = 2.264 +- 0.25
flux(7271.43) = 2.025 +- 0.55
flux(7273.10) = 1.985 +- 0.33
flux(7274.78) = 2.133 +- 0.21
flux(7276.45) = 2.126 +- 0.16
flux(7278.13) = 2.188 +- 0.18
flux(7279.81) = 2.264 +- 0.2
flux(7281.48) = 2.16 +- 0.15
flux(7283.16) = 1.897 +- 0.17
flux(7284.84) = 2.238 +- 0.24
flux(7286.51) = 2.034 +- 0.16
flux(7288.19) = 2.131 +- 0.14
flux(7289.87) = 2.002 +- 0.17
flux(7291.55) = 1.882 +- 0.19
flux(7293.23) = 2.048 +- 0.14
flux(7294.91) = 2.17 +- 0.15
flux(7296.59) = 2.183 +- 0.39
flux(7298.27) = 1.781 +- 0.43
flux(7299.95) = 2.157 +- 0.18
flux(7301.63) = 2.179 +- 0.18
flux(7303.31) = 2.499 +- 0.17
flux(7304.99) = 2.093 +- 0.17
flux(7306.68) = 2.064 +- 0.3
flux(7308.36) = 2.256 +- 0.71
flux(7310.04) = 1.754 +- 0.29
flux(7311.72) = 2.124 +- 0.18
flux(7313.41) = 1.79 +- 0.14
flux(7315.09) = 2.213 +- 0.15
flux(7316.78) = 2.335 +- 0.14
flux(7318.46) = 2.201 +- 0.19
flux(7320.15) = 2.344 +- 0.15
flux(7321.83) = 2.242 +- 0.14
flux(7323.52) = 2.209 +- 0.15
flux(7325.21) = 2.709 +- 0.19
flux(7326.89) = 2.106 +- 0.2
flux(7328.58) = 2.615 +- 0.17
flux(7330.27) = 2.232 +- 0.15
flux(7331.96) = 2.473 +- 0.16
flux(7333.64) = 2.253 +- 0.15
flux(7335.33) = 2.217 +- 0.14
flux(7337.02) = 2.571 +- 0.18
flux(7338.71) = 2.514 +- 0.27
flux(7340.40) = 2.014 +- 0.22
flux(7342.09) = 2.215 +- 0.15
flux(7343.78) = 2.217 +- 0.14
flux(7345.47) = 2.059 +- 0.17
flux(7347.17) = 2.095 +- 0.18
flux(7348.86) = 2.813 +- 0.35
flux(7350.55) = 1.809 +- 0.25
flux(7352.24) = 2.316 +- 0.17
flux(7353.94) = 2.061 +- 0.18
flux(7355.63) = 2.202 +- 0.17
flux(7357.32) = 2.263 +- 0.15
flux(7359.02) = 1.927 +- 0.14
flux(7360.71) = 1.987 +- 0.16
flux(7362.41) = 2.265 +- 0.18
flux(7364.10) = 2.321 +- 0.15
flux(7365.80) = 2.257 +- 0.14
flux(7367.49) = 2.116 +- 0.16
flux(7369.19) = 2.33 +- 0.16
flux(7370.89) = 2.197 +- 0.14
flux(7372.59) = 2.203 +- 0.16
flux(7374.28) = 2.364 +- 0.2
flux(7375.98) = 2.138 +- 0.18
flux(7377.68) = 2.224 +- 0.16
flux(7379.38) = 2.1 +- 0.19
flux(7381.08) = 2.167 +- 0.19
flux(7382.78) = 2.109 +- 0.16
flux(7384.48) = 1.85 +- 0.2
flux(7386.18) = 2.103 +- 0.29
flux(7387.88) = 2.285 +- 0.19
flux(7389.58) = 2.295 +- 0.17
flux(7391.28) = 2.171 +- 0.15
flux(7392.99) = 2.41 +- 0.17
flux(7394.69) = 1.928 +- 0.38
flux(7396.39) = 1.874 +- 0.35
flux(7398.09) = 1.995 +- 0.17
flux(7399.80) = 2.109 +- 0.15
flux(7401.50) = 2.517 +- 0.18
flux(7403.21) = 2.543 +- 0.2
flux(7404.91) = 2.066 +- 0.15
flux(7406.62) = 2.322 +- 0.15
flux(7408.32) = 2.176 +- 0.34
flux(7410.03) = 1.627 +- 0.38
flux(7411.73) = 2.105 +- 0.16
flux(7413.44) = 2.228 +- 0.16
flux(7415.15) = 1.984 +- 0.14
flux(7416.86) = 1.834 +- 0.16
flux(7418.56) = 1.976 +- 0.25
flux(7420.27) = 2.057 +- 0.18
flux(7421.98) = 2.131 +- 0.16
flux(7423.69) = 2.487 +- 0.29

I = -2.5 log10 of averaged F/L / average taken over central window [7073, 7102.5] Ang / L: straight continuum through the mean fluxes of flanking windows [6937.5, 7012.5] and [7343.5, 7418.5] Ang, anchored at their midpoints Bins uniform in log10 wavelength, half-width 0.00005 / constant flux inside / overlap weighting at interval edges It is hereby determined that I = 0.048 mag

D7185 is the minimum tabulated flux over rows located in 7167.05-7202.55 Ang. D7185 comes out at 1.621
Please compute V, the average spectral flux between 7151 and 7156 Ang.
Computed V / 2.21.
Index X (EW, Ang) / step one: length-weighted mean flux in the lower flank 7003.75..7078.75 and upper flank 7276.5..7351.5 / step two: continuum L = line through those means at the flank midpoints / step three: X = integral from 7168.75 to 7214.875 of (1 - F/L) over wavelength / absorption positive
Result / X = 1.5 Ang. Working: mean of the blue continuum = 2.26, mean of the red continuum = 2.19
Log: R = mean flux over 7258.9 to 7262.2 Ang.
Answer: 2.01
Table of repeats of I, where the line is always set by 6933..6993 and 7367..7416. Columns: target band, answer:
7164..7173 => 0.07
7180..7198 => 0.07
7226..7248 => 0.05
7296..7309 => 0.02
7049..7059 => 0.05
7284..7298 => 0.06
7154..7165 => 0.14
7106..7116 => 0.25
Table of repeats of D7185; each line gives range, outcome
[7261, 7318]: 1.754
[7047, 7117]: 1.449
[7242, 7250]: 2.097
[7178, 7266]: 1.305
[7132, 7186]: 1.032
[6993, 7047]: 2.1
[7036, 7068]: 2.031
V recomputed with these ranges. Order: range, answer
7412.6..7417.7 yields 2.01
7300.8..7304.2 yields 2.34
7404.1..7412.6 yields 2.06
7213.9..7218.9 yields 1.97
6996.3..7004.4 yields 2.29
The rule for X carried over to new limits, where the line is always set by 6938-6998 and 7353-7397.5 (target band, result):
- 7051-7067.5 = 0.90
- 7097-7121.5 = 2.53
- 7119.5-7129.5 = 0.09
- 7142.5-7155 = 0.33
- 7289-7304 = 0.65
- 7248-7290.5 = 0.79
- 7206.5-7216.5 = 0.06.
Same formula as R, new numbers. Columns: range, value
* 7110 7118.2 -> 1.8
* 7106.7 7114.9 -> 1.74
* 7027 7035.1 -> 2.31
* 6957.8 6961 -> 2.35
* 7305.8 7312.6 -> 2.05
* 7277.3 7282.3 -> 2.21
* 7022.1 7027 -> 2.26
